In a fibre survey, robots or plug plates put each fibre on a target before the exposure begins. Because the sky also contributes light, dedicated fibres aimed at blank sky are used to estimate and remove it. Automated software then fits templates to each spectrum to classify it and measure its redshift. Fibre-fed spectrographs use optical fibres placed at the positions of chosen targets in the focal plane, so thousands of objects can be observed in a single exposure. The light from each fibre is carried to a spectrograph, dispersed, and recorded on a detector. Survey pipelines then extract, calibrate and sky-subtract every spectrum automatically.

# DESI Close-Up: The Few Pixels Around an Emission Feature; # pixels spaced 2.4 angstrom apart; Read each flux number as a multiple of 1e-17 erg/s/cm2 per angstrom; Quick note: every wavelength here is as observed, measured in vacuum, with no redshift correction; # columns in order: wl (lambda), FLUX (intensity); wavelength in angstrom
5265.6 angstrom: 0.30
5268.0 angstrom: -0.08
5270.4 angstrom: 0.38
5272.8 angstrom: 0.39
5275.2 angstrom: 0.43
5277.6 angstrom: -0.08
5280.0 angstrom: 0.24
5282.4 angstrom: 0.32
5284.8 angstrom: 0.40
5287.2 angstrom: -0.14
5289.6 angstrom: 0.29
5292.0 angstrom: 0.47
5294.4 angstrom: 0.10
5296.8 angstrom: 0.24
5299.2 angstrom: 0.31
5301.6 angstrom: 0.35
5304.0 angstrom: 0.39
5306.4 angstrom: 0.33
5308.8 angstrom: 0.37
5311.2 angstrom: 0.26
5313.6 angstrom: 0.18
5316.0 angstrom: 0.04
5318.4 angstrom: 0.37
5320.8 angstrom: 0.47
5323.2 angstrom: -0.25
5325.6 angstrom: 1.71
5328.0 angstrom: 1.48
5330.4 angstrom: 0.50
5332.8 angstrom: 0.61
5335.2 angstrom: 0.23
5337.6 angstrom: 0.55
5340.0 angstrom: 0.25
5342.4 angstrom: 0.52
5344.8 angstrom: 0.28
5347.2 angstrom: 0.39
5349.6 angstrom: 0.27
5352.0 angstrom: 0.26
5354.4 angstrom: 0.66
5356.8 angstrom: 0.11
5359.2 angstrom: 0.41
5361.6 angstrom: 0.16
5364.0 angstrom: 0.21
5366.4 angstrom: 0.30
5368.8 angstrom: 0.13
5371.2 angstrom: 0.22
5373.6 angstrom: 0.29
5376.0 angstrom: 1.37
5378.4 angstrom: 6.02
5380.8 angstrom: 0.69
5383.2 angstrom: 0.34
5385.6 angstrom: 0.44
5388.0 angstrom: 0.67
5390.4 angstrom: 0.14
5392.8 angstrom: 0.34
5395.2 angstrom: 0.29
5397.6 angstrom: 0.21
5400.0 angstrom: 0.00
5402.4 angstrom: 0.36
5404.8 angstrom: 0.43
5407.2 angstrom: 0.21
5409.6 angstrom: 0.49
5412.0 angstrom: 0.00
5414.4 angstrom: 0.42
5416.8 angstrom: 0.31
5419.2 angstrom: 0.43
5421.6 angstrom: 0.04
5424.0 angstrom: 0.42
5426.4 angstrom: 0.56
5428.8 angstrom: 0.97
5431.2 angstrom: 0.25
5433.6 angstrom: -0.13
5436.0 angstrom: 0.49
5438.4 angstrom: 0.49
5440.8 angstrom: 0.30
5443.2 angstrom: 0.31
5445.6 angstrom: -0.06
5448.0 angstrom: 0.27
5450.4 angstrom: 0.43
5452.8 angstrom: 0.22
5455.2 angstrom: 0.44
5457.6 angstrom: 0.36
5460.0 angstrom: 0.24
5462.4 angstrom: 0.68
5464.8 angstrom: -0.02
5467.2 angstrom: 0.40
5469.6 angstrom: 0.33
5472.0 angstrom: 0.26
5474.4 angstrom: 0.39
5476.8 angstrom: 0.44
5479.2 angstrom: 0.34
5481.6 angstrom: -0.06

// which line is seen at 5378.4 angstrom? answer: [O III]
